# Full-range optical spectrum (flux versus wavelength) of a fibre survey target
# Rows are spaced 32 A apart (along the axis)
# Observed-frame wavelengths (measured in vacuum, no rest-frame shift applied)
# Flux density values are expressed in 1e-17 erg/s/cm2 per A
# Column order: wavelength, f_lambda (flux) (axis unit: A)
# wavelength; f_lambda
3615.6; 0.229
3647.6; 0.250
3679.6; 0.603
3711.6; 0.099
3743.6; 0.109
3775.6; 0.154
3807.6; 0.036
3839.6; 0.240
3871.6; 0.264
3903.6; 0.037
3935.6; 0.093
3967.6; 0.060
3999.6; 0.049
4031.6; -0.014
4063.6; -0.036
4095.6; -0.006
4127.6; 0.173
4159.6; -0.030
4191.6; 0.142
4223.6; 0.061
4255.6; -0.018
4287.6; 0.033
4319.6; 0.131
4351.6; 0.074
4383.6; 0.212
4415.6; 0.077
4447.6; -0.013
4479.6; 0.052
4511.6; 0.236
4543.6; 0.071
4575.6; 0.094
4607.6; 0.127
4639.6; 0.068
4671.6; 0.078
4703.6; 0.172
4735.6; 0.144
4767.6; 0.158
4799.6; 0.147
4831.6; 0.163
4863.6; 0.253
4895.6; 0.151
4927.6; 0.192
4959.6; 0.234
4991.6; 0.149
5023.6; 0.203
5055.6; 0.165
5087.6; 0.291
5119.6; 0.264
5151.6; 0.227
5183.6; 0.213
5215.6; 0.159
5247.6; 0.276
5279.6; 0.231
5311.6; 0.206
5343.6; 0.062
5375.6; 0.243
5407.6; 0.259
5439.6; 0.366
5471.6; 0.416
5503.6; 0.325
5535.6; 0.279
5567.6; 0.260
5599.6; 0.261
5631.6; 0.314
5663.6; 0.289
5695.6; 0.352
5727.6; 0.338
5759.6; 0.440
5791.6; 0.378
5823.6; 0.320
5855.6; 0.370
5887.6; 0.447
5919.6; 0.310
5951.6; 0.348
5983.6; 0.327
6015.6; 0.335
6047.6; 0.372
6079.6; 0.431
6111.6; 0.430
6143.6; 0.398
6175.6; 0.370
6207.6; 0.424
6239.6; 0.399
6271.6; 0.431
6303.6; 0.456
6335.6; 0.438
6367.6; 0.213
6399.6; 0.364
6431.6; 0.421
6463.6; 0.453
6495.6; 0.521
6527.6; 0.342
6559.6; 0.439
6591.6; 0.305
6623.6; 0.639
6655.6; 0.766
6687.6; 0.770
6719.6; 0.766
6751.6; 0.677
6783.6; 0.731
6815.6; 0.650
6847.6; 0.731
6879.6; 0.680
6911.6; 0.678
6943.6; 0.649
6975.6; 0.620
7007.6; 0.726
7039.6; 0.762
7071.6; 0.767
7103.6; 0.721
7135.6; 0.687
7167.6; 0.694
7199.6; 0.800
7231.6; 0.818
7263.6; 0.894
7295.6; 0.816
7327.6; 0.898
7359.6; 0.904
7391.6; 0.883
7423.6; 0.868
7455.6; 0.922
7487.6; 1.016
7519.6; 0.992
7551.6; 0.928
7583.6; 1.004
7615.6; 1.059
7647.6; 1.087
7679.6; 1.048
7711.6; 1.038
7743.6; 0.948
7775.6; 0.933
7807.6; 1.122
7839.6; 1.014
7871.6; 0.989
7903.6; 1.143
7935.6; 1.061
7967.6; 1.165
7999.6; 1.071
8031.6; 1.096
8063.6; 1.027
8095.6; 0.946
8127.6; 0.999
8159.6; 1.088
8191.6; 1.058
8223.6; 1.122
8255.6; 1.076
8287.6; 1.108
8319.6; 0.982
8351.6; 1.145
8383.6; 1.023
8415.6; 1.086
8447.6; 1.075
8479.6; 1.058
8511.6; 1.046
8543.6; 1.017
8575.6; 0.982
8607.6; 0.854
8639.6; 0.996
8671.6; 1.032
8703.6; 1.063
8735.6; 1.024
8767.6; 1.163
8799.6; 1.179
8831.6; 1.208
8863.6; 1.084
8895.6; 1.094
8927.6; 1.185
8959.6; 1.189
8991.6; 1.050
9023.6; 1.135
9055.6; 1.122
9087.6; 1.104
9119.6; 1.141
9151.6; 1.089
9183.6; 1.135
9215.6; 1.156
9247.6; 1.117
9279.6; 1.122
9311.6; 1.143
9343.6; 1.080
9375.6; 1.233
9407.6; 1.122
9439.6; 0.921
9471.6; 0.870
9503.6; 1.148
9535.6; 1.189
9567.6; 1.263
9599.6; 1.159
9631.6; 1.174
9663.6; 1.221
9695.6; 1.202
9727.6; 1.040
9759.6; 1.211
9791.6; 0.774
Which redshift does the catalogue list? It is 0.662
